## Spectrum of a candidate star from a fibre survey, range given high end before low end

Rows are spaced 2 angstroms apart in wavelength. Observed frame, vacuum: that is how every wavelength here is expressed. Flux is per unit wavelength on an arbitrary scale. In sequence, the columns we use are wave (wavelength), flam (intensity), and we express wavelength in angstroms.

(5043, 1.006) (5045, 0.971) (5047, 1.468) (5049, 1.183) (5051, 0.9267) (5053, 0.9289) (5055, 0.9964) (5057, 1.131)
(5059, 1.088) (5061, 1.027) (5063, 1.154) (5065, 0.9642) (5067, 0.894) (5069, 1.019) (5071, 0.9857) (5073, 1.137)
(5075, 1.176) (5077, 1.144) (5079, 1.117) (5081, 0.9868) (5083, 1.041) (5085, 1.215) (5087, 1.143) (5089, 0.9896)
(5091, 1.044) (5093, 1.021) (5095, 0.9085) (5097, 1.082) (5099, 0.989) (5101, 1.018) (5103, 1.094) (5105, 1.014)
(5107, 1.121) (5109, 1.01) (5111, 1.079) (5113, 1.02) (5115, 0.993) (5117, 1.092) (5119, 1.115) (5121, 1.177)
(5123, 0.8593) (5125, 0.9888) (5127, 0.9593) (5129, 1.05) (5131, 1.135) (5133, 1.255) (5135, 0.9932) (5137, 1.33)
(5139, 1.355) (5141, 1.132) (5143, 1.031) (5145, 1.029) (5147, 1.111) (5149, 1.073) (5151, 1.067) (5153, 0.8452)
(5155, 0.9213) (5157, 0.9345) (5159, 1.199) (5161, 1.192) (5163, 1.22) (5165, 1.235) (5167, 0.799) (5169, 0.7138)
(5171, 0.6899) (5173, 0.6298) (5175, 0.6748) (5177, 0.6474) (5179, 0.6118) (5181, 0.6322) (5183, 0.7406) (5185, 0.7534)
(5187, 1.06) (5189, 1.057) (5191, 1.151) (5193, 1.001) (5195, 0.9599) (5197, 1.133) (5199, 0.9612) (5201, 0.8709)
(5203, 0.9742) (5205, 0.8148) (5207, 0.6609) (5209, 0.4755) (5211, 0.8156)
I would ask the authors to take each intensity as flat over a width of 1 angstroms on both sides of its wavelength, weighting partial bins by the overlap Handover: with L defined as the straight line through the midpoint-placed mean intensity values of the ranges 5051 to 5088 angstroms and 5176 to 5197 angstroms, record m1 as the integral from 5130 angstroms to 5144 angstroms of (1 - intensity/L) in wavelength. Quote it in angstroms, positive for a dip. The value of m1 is -3.3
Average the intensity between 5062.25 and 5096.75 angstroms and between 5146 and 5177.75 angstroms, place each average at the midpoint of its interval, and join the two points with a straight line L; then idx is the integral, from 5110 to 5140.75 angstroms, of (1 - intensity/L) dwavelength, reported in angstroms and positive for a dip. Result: -3.3 angstroms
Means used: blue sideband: 1.06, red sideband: 0.937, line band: 1.09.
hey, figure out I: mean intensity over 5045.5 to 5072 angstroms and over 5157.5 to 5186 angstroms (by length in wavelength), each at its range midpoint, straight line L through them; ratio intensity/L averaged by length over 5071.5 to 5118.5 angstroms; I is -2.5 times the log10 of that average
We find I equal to -0.079 mag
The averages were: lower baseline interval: 1.06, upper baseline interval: 0.84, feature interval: 1.06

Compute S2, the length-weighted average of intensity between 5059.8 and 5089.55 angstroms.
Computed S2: 1.07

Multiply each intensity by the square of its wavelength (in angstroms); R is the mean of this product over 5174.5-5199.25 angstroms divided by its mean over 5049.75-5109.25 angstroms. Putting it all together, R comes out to 0.9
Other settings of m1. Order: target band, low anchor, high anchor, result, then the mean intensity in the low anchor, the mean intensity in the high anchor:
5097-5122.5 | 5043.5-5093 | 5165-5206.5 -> -1.7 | 1.07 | 0.851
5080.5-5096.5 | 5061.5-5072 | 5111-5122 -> -0.1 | 1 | 1.08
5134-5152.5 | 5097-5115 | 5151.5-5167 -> -1.1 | 1.04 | 1.06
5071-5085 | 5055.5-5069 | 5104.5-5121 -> -0.7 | 1.04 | 1.06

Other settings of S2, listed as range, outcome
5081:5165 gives 1.07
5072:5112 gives 1.07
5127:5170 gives 1.07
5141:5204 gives 0.936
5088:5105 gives 1.02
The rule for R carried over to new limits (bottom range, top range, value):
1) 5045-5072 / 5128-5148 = 1.12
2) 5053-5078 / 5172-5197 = 0.83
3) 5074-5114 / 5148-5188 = 0.86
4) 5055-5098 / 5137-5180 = 0.94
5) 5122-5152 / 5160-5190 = 0.78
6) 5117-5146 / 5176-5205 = 0.83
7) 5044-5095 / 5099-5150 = 1.03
